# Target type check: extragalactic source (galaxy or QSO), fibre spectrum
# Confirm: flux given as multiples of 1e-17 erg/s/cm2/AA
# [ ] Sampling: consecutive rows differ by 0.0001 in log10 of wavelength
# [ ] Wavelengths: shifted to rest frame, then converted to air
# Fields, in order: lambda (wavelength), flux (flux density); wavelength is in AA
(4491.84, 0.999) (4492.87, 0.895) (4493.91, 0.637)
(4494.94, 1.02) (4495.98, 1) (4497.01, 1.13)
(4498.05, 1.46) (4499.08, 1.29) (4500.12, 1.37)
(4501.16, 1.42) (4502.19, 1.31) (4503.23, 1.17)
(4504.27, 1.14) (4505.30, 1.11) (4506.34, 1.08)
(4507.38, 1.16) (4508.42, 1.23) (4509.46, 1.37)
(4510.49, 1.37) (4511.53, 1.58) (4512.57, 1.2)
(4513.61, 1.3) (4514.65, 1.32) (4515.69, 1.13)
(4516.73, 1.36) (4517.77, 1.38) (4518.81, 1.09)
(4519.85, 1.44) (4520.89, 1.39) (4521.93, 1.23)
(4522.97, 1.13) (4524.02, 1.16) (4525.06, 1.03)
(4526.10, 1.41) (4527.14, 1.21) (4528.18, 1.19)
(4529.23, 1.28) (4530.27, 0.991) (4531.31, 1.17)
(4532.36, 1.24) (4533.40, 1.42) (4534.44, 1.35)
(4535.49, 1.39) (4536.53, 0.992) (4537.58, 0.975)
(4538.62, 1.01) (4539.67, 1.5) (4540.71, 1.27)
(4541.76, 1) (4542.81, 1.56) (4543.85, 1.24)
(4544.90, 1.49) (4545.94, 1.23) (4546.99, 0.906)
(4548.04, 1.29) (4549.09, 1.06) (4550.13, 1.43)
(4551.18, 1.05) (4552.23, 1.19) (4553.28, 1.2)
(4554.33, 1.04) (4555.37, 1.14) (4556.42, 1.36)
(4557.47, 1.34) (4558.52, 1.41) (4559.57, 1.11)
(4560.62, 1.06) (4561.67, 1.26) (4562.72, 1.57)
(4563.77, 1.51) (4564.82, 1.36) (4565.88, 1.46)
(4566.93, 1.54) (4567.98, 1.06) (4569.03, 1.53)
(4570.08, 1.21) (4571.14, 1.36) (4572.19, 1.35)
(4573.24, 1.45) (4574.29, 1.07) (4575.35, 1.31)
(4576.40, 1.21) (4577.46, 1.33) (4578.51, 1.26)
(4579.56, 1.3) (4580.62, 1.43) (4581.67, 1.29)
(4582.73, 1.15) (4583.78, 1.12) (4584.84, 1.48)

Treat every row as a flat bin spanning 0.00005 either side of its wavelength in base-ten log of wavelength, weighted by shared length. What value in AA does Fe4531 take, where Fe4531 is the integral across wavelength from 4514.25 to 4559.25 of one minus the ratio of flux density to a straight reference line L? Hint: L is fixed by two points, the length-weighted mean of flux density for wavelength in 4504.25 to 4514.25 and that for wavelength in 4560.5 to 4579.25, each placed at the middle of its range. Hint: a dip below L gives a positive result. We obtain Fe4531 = 2.2 AA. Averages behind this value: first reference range 1.26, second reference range 1.33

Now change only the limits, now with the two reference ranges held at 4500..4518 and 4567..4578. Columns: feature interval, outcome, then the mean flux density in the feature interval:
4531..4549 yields 0.7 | 1.23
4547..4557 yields 0.8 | 1.18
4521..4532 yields 0.8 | 1.19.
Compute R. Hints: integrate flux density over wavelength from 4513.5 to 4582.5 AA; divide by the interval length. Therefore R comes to 1.26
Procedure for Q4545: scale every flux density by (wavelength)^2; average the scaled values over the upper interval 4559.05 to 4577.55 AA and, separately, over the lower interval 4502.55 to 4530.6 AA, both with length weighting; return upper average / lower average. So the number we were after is 1.09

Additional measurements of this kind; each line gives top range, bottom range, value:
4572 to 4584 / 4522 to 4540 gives 1.08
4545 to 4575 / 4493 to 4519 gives 1.07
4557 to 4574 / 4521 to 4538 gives 1.14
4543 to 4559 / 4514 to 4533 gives 1.01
